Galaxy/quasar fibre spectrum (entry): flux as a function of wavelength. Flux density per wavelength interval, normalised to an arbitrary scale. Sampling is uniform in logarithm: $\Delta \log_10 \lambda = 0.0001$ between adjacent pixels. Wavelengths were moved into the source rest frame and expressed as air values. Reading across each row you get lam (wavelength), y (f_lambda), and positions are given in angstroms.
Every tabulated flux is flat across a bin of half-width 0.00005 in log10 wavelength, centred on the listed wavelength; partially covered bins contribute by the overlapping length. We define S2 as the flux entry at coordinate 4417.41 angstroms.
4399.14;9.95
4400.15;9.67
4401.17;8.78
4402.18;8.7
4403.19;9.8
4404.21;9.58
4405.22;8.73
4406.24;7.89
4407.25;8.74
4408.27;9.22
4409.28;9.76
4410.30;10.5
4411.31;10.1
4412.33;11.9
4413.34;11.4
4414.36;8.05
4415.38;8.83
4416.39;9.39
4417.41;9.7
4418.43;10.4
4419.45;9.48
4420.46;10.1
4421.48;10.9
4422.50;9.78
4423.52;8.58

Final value 9.7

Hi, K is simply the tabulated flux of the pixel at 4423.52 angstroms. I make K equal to 8.58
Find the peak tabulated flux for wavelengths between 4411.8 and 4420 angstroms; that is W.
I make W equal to 11.9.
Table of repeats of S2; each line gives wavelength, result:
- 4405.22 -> 8.73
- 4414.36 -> 8.05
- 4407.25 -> 8.74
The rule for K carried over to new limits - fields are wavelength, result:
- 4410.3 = 10.5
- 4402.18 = 8.7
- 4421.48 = 10.9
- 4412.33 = 11.9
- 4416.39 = 9.39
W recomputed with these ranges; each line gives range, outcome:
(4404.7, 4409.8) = 9.76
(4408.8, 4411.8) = 10.5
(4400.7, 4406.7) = 9.8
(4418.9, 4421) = 10.1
